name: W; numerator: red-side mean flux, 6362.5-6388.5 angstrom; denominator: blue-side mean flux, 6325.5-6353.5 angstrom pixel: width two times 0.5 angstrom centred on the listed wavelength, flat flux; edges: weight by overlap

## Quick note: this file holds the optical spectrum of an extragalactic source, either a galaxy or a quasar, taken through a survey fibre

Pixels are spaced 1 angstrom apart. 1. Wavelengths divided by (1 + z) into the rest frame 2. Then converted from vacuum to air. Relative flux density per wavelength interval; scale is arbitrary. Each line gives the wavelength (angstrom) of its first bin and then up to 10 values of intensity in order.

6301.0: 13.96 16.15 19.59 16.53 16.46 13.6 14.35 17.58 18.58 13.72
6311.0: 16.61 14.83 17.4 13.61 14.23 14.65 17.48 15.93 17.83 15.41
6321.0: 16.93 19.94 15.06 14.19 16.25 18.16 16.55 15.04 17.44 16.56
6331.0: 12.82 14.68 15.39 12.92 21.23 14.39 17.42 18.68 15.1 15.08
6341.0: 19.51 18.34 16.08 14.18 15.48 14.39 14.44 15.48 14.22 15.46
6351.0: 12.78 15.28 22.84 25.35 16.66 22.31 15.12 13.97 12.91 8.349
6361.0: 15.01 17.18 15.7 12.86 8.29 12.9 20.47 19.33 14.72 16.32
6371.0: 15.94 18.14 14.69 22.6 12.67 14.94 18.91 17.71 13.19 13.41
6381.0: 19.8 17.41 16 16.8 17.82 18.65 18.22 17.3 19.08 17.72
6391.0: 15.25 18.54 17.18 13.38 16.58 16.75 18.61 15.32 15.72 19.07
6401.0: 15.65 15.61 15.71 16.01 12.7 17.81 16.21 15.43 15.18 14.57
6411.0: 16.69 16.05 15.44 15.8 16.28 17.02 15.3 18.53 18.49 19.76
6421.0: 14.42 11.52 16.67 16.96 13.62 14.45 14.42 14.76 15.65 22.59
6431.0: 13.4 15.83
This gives 1.02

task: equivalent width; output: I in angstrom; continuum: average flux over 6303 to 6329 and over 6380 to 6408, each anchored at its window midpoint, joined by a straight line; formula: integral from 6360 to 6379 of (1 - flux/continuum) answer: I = 0.9 angstrom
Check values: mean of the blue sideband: 16.1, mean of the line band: 15.7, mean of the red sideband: 16.8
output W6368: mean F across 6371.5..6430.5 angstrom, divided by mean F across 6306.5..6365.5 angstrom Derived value 1.03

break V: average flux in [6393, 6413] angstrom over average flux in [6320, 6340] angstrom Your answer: 1.0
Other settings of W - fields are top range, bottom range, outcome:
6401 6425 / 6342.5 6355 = 0.98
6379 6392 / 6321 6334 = 1.08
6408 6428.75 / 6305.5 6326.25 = 0.99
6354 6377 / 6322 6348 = 0.98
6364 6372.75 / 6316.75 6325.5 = 0.94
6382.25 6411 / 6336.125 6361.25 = 1.02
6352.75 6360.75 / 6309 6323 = 1.05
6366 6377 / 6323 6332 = 1.07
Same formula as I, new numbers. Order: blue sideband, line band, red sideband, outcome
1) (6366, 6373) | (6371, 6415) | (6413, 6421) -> 1.2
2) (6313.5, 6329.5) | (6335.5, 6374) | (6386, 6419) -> 0.6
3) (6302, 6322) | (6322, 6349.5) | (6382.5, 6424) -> 0.5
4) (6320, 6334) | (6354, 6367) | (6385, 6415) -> 1.0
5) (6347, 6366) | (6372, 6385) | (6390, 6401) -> -0.4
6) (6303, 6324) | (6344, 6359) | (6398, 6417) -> -0.4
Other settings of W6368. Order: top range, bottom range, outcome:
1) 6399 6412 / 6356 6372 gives 1.06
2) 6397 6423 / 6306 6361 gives 1.00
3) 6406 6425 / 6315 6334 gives 1.01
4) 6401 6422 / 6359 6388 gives 1.00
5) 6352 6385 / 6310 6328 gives 1.02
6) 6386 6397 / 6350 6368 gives 1.08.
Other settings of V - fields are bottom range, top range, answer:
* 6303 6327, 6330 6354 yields 1.00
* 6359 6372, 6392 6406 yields 1.09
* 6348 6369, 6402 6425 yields 1.01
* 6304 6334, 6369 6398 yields 1.06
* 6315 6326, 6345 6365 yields 0.95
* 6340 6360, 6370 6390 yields 1.04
